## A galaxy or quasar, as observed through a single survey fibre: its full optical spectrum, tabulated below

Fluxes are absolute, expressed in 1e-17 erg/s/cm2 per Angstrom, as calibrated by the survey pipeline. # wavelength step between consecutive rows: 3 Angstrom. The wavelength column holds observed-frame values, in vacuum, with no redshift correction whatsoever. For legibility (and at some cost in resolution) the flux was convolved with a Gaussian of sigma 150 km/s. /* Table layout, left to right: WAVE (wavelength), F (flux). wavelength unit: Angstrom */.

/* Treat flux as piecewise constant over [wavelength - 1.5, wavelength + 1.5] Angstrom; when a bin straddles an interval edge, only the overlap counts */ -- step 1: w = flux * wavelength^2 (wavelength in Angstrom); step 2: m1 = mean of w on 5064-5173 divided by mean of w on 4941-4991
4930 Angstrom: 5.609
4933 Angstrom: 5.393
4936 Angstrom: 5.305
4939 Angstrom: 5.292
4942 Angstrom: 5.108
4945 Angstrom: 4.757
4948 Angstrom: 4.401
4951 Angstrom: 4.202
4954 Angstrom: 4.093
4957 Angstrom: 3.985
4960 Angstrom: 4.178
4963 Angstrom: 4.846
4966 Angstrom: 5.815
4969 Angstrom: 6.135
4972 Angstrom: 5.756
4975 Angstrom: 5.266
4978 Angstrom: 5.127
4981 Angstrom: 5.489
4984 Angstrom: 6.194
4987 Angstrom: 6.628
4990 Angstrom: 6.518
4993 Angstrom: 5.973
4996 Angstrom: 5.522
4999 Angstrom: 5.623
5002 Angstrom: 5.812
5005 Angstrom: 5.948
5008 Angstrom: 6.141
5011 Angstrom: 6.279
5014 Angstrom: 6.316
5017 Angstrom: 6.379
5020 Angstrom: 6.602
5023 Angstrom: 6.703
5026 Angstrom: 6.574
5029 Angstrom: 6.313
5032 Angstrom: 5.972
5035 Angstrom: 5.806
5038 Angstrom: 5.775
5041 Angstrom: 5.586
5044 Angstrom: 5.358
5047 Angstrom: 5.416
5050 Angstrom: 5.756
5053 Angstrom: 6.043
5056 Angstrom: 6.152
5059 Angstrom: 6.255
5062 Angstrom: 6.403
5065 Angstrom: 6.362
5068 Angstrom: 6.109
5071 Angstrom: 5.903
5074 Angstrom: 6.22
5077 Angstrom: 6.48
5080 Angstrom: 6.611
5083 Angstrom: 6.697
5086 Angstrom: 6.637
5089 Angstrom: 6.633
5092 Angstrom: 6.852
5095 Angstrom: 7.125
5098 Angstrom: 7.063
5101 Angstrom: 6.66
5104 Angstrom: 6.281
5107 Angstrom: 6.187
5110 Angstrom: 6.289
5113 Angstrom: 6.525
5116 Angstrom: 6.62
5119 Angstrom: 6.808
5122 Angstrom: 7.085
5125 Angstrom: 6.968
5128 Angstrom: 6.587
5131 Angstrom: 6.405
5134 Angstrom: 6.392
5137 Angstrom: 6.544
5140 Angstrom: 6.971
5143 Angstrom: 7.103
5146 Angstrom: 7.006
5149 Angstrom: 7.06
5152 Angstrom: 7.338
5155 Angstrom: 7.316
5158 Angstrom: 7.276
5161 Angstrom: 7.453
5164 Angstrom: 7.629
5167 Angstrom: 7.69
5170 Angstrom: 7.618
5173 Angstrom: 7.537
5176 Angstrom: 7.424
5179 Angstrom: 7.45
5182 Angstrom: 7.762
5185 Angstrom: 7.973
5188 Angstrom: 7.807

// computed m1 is 1.4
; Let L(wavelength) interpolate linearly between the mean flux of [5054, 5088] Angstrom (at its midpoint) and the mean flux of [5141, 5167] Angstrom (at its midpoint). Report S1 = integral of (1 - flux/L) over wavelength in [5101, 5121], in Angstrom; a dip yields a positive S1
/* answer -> 0.94 Angstrom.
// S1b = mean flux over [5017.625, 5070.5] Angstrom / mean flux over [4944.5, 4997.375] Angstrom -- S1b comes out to 1.15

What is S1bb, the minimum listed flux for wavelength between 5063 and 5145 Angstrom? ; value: 5.903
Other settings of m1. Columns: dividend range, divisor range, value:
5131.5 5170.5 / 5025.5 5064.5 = 1.25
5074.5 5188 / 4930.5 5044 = 1.32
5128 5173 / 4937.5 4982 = 1.55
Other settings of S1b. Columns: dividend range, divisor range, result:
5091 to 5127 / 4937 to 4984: 1.34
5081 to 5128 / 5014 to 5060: 1.11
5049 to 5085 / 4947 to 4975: 1.29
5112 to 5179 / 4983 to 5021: 1.15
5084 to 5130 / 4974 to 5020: 1.12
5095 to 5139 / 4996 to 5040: 1.08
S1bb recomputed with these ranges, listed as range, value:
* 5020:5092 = 5.358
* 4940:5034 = 3.985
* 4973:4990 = 5.127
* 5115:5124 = 6.62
